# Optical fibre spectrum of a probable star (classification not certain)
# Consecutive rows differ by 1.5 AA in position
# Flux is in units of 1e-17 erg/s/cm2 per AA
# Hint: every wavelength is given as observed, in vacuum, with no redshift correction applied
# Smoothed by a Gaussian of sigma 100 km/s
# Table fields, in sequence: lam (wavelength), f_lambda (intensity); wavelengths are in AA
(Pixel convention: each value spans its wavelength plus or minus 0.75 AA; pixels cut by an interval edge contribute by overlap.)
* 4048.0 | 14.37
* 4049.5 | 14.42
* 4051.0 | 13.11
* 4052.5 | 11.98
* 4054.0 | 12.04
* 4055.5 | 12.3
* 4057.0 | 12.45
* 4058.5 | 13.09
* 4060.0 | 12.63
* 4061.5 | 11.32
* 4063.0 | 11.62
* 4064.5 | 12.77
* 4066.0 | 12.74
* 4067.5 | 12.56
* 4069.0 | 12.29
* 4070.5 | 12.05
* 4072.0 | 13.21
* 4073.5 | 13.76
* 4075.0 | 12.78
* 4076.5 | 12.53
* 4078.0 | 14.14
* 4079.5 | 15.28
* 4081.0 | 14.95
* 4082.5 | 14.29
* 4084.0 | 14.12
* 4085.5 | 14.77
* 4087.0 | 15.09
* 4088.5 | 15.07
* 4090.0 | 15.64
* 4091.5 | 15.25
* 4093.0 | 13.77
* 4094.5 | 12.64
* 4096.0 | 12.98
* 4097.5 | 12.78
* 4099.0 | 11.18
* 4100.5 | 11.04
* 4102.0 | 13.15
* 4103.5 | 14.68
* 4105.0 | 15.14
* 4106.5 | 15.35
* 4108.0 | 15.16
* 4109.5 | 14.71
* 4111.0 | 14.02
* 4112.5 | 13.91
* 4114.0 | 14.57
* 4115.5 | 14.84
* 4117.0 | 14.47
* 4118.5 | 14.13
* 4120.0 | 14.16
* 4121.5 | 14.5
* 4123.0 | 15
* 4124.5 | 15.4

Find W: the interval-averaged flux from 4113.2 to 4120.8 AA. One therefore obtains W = 14.4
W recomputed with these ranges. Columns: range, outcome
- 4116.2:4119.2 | 14.3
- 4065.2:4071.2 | 12.4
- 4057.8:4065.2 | 12.3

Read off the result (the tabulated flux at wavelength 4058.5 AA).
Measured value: 13.09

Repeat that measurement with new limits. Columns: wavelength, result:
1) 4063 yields 11.62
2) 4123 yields 15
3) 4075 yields 12.78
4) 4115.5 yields 14.84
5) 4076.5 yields 12.53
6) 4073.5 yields 13.76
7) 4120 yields 14.16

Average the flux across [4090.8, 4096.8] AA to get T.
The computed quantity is 13.6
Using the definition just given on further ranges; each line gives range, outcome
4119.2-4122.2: 14.3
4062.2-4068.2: 12.4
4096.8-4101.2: 11.7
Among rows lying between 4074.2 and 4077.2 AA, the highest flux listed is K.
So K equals 12.78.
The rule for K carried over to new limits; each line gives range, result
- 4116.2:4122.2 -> 14.5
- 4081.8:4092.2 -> 15.64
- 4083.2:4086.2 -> 14.77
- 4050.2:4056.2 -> 13.11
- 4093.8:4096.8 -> 12.98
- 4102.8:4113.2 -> 15.35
